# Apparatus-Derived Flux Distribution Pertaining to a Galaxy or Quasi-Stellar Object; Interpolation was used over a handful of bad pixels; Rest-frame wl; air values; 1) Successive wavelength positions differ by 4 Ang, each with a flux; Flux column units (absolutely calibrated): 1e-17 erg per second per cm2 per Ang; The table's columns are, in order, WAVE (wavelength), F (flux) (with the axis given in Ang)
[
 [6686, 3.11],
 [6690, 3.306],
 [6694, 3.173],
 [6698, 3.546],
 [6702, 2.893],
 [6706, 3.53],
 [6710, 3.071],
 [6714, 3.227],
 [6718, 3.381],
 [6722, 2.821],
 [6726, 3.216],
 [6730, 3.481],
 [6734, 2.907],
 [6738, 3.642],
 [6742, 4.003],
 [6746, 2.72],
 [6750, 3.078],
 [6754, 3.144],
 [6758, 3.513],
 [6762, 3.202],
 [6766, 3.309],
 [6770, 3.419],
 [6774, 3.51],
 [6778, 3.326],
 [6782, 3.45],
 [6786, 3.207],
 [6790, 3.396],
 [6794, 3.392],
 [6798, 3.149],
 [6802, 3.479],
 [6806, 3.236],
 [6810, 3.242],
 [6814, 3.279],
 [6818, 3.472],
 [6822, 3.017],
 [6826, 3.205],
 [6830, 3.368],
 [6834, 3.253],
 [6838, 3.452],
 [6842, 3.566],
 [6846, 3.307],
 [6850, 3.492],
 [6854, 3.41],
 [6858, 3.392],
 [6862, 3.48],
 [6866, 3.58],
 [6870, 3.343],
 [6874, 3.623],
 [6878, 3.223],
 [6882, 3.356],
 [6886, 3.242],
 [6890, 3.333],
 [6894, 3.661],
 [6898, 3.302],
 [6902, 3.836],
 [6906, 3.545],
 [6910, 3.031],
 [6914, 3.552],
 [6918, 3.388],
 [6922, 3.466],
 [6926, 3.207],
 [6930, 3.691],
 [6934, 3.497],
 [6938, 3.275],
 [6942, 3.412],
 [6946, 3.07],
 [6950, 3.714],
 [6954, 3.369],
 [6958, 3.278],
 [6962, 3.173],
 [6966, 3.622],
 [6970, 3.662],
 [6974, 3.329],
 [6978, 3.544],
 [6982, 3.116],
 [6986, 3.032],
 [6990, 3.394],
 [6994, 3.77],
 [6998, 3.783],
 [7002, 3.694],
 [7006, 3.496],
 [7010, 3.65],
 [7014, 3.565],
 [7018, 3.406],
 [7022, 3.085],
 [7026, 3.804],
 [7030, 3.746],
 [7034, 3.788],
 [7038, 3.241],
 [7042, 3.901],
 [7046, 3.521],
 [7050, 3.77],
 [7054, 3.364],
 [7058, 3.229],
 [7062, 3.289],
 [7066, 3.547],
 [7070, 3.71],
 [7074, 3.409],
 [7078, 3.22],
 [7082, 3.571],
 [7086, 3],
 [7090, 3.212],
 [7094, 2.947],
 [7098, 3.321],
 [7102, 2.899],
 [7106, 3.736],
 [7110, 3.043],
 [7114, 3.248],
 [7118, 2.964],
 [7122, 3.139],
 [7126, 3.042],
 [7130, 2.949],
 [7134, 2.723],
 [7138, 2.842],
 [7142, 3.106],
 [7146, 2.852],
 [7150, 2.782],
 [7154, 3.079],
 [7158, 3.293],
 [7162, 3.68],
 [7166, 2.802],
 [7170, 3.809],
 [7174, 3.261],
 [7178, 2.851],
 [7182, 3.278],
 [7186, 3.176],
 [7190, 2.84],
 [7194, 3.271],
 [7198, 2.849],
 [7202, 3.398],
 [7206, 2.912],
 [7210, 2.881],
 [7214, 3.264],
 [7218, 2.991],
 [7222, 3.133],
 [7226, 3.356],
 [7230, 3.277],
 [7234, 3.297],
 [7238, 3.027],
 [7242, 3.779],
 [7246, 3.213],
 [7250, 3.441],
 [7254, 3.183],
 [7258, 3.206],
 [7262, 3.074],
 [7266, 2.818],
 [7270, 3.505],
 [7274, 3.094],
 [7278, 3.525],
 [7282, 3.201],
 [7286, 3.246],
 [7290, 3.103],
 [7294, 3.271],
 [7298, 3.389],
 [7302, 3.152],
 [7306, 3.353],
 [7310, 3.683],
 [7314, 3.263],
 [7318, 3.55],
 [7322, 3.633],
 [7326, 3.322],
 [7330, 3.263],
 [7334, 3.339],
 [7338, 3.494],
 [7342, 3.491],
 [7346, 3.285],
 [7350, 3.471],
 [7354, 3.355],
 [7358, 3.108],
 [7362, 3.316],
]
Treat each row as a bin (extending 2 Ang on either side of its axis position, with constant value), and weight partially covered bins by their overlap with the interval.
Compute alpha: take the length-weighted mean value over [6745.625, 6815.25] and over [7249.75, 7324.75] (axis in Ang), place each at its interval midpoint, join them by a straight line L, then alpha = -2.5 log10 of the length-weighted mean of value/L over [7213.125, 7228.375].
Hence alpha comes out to 0.04 mag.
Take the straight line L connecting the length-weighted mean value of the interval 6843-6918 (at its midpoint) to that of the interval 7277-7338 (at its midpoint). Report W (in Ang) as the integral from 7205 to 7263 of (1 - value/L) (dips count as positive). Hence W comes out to 2.7 Ang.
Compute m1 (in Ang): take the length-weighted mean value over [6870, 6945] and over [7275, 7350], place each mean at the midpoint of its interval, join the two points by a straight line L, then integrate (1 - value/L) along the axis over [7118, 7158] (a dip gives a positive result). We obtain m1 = 5.0 Ang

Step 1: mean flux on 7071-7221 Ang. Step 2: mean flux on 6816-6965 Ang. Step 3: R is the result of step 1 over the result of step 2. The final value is 0.9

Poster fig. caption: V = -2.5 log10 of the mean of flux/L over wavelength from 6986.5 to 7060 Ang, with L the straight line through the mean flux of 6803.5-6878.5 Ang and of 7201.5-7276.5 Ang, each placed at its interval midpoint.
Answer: -0.084 mag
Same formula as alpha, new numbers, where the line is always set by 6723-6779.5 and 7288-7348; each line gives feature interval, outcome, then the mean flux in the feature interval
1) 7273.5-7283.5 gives 0.02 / 3.3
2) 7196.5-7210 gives 0.11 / 3.04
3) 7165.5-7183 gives 0.04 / 3.23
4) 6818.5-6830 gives 0.04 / 3.2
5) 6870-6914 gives -0.03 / 3.42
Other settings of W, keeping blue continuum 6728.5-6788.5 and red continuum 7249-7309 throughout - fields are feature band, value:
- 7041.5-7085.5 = -2.62 Ang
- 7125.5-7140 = 1.74 Ang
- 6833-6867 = -1.30 Ang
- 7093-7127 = 1.16 Ang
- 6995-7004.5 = -1.28 Ang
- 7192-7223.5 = 1.61 Ang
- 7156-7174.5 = -0.67 Ang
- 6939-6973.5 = -1.16 Ang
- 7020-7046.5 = -2.47 Ang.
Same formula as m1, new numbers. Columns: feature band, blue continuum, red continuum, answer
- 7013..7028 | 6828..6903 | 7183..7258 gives -0.6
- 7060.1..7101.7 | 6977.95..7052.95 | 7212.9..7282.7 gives 1.8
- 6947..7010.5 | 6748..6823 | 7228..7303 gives -3.4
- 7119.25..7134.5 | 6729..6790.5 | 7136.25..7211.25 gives 0.7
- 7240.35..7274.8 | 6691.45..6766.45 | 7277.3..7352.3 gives 1.0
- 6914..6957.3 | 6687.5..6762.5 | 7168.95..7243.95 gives -2.5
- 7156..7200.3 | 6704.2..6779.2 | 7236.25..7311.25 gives 1.1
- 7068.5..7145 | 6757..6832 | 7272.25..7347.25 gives 4.3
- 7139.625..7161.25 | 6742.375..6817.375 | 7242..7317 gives 1.5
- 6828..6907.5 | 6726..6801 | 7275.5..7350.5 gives -2.5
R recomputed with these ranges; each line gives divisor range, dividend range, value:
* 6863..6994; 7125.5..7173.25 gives 0.91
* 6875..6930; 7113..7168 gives 0.89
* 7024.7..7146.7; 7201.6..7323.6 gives 0.99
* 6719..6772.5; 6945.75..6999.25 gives 1.05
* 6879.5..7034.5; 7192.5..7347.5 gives 0.95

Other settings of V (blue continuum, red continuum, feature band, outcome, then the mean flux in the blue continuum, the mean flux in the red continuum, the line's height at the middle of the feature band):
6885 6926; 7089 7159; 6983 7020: -0.081 mag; 3.43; 3.06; 3.27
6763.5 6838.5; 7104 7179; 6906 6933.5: -0.051 mag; 3.32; 3.12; 3.25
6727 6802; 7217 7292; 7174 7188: 0.043 mag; 3.33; 3.24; 3.25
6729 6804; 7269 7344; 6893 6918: -0.043 mag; 3.33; 3.36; 3.34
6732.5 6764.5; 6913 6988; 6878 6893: 0.010 mag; 3.28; 3.39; 3.35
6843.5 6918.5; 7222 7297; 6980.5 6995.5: 0.019 mag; 3.43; 3.25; 3.38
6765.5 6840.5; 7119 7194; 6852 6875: -0.058 mag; 3.33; 3.09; 3.29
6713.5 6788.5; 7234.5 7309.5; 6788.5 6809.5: -0.010 mag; 3.29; 3.26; 3.29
